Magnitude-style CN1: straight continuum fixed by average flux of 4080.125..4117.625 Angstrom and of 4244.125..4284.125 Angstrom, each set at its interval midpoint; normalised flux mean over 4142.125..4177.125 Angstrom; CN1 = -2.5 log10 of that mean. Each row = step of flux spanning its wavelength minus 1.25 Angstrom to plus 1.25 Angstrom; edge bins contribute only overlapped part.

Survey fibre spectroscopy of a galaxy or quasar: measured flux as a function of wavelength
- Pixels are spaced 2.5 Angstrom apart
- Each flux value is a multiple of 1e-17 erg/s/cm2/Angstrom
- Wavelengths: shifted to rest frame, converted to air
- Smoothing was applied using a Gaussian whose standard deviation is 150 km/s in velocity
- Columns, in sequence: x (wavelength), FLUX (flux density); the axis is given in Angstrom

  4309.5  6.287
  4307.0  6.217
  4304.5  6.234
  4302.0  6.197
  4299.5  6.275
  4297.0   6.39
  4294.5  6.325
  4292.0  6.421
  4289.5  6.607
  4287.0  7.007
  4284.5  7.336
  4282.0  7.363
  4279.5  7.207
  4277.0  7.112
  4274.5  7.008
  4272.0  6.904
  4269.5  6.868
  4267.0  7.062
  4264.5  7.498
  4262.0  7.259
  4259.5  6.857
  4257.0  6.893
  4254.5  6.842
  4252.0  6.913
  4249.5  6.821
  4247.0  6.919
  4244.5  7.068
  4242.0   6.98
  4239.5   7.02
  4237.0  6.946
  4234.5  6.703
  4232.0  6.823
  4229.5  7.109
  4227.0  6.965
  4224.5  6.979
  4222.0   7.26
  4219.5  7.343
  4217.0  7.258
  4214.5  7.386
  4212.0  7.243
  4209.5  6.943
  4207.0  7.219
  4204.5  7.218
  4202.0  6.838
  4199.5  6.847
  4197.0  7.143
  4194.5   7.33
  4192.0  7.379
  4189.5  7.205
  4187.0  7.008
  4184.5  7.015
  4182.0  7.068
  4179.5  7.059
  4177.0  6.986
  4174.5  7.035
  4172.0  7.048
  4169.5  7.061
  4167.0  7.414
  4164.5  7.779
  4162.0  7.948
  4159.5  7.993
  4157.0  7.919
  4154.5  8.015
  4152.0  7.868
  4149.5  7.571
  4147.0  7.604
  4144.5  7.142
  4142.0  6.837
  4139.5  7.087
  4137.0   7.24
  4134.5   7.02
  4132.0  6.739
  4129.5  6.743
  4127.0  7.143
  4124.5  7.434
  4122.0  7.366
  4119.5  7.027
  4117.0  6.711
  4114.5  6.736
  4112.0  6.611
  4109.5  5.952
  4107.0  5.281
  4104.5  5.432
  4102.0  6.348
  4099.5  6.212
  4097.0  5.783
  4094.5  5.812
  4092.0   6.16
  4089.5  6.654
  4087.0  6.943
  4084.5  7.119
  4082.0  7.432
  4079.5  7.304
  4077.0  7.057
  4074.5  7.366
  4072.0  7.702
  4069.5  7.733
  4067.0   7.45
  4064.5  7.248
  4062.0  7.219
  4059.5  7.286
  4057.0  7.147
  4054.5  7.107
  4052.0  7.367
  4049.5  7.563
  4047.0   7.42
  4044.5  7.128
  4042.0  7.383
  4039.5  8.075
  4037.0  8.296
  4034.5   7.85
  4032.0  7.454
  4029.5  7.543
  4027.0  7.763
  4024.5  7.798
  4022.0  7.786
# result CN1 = -0.141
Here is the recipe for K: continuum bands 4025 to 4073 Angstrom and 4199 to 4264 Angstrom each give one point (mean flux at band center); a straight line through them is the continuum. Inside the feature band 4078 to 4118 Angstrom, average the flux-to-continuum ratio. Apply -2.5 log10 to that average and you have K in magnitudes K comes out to 0.15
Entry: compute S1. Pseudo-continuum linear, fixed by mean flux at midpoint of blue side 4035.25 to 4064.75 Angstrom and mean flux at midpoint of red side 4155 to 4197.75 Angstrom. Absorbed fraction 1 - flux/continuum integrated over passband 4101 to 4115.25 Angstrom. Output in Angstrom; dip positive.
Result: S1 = 2.6 Angstrom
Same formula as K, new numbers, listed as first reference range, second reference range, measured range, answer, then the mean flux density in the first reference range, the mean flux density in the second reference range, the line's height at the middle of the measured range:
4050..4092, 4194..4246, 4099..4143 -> 0.08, 7.23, 7.07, 7.18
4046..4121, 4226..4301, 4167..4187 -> -0.03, 6.84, 6.91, 6.88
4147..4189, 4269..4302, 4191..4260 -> 0.01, 7.43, 6.81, 7.12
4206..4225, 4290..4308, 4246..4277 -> -0.04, 7.21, 6.31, 6.71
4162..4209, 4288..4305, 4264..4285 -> -0.10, 7.17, 6.36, 6.52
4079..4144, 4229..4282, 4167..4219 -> -0.04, 6.66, 7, 6.85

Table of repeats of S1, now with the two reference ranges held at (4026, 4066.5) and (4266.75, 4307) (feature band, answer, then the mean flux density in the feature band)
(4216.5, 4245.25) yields -0.47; 7.03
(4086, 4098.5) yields 1.86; 6.26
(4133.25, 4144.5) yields 0.23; 7.06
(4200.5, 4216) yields -0.33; 7.14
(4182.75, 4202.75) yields -0.19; 7.1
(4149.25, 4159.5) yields -1.05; 7.89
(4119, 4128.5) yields 0.00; 7.25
